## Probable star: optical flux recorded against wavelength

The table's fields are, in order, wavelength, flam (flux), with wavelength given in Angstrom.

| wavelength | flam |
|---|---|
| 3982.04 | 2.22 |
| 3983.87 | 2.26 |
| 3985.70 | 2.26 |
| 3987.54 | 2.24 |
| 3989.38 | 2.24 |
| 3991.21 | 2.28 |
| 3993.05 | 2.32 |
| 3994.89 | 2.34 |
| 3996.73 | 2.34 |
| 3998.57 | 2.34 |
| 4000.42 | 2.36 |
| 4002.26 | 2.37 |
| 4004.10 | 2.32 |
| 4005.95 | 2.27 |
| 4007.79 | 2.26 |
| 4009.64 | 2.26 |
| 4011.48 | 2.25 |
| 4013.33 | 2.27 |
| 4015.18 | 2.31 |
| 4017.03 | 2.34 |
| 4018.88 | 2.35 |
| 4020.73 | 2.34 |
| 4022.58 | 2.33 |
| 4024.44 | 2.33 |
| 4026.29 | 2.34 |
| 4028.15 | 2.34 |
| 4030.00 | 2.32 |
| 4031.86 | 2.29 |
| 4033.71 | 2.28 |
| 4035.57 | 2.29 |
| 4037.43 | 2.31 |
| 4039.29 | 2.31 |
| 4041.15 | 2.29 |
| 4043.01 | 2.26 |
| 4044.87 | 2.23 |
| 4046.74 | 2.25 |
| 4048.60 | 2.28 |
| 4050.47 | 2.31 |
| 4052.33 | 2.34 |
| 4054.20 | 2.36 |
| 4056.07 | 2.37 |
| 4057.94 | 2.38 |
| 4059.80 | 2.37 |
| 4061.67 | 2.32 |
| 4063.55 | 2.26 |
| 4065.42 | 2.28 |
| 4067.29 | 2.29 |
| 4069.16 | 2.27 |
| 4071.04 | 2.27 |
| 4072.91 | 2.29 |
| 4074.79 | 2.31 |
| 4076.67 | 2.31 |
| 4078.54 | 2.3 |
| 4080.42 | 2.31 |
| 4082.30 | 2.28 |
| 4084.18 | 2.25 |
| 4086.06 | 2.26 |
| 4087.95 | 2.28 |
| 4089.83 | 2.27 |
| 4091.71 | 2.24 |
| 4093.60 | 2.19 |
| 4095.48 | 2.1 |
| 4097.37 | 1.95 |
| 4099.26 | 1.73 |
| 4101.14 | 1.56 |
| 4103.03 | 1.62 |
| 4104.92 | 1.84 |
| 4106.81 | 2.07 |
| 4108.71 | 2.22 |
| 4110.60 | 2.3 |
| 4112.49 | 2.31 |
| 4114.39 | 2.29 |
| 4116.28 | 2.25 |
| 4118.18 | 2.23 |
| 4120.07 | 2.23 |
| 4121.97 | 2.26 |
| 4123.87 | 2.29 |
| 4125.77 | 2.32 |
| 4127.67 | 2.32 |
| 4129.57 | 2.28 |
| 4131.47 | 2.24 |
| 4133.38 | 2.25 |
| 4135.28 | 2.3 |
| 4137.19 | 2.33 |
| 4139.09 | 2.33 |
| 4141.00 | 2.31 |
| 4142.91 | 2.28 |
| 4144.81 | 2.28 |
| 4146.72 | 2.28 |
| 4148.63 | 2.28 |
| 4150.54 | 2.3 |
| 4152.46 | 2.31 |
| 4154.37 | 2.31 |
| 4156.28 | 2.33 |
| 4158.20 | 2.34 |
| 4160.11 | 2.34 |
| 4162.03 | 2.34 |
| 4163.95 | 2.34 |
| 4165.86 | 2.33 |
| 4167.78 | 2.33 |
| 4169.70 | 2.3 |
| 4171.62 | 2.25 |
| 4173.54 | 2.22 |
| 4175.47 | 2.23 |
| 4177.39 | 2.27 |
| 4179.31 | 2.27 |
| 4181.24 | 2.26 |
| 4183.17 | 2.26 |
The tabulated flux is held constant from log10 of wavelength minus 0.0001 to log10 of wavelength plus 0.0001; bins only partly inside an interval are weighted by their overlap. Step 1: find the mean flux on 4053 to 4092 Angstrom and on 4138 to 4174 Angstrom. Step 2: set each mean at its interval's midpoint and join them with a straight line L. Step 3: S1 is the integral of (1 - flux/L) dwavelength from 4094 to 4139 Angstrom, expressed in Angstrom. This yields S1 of 3.0 Angstrom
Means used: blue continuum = 2.3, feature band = 2.15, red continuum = 2.31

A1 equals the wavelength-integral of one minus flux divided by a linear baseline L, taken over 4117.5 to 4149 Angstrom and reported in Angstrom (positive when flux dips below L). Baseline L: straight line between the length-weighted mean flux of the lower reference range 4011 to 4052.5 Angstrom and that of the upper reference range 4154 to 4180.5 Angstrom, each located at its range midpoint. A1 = 0.2 Angstrom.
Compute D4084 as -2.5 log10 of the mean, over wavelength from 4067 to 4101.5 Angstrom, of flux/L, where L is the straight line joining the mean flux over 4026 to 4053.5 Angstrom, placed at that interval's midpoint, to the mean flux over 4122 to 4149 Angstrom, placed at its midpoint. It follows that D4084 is 0.05 mag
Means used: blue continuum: 2.3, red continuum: 2.29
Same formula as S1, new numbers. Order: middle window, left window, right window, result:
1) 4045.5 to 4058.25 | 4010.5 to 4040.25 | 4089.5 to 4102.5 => -0.8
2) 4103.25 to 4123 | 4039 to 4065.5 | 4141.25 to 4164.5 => 1.1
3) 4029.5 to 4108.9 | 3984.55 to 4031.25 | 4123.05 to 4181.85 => 3.0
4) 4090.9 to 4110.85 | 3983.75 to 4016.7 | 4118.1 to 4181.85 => 2.8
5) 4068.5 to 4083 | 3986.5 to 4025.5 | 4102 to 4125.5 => -0.5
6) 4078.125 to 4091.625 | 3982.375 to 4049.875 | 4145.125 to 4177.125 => 0.1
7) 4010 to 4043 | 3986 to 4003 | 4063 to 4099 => -0.4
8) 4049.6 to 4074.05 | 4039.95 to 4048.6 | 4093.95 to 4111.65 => -1.7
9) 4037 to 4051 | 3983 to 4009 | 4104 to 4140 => 0.0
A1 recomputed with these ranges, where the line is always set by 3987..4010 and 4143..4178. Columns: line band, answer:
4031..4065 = 0.0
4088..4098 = 0.6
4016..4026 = -0.1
